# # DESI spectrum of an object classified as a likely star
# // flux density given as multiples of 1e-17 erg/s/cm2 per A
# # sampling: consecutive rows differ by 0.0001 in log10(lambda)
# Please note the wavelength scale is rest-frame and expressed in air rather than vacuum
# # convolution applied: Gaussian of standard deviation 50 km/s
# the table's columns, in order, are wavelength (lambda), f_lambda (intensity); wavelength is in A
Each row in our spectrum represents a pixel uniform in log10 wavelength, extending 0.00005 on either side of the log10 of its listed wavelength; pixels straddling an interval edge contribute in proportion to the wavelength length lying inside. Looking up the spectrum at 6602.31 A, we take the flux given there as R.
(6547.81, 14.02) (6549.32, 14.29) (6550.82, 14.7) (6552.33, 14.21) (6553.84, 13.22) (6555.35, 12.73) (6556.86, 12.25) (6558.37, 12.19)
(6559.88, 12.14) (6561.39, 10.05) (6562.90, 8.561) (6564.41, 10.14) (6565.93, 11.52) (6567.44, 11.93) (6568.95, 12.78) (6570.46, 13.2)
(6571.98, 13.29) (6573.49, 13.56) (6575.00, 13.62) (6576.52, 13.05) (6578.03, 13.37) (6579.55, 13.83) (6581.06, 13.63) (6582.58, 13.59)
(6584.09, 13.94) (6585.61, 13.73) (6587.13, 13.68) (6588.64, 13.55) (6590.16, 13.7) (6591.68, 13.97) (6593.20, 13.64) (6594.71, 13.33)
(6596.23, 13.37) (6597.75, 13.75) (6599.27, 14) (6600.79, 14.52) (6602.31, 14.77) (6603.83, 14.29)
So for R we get 14.77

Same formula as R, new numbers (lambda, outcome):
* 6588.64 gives 13.55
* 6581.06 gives 13.63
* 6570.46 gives 13.2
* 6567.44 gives 11.93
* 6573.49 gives 13.56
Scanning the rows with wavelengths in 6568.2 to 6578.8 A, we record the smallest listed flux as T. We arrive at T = 12.78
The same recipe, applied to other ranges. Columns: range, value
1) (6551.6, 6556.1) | 12.73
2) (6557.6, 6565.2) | 8.561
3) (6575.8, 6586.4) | 13.05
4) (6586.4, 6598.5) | 13.33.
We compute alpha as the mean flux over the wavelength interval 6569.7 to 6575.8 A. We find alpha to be 13.4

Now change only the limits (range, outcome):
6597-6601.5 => 14.1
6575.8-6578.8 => 13.2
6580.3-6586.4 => 13.7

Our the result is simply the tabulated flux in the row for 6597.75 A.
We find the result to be 13.75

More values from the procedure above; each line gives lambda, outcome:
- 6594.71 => 13.33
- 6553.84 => 13.22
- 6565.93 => 11.52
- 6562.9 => 8.561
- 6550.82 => 14.7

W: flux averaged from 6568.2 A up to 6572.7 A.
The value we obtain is 13.1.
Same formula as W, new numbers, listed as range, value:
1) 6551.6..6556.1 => 13.4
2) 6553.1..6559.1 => 12.6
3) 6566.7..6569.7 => 12.4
